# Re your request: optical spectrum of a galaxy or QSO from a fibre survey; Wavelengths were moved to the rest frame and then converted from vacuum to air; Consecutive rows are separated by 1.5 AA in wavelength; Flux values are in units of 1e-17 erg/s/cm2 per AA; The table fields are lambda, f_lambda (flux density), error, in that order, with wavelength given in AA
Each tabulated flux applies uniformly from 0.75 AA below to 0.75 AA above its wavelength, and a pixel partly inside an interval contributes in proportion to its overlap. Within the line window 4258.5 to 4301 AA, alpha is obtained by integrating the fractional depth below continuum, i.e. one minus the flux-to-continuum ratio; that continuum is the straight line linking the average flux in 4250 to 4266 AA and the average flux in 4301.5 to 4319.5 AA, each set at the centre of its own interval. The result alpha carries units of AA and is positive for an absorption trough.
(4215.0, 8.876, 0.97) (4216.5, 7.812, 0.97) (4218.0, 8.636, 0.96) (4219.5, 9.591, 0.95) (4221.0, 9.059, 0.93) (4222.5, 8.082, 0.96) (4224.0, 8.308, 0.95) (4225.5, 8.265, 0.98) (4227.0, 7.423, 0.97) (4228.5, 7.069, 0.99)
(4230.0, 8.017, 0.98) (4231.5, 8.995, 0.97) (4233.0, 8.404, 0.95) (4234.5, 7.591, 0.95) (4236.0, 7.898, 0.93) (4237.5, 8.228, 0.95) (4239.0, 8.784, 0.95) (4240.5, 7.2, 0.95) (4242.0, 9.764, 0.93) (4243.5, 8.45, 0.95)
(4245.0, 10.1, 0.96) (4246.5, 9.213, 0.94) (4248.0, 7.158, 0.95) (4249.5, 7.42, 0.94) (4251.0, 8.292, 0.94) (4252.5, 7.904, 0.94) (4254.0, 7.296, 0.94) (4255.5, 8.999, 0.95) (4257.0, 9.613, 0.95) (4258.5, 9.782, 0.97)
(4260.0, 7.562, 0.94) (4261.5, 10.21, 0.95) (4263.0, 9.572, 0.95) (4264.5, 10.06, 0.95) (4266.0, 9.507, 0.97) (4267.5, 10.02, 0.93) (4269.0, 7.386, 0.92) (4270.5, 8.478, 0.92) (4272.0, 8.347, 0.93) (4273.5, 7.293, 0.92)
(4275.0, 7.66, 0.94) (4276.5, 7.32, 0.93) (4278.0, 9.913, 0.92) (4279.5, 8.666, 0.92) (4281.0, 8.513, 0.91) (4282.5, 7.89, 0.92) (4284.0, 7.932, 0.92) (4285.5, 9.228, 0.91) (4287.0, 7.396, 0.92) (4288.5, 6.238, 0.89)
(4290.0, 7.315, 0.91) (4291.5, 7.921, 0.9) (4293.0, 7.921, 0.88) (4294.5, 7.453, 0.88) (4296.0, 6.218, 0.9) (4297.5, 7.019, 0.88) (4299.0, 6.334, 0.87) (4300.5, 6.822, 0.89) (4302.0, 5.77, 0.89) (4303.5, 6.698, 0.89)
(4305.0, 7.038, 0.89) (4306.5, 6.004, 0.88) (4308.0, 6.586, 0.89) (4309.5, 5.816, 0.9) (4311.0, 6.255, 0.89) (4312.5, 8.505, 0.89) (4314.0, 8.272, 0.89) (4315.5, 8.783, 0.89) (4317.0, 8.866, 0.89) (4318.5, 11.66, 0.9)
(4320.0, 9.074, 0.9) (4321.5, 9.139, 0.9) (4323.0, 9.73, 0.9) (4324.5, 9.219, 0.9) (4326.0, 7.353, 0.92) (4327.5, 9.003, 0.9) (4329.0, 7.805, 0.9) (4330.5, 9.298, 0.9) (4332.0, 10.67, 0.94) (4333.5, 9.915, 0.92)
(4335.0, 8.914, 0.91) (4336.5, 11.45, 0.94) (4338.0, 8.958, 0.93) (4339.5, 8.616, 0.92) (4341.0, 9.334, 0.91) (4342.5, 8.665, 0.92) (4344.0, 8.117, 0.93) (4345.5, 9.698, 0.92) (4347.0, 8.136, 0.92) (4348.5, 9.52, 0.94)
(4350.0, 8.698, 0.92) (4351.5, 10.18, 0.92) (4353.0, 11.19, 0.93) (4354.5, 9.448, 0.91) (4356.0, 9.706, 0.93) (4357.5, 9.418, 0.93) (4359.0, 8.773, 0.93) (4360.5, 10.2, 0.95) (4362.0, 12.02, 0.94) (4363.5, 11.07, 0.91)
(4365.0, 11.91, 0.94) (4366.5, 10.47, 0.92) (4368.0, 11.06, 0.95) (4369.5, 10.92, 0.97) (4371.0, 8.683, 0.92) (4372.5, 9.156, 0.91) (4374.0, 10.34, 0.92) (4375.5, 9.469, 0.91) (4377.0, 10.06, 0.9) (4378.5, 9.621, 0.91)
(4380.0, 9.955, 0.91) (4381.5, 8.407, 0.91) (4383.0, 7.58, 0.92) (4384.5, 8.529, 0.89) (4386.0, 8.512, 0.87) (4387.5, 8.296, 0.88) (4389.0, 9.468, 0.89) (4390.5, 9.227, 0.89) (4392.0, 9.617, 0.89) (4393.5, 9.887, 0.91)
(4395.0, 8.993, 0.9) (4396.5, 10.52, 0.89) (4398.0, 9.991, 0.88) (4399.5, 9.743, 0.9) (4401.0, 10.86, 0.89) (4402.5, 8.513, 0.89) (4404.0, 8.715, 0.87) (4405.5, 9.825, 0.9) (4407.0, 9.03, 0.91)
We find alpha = 1.4 AA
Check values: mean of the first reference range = 8.93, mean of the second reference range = 7.57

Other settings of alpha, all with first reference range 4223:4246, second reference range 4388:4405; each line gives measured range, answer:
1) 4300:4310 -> 2.78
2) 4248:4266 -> -0.56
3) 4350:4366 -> -1.79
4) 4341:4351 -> 0.33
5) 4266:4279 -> 0.34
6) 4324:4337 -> -0.27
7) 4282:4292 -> 1.18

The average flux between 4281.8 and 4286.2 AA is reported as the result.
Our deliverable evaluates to 8.35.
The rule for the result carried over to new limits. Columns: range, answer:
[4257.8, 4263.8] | 9.28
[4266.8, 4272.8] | 8.54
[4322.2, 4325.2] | 9.47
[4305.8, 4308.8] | 6.29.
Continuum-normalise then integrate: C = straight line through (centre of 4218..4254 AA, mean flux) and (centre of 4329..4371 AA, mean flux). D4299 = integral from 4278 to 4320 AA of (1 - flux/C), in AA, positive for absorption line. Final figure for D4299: 7.1 AA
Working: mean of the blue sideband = 8.3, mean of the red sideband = 9.81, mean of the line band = 7.59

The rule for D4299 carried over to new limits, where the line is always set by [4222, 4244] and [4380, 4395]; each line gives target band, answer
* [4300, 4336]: 1.4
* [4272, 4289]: 0.7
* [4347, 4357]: -1.1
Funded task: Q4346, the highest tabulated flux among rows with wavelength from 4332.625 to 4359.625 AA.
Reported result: 11.45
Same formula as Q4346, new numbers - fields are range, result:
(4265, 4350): 11.66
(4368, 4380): 11.06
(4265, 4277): 10.02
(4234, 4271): 10.21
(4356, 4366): 12.02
